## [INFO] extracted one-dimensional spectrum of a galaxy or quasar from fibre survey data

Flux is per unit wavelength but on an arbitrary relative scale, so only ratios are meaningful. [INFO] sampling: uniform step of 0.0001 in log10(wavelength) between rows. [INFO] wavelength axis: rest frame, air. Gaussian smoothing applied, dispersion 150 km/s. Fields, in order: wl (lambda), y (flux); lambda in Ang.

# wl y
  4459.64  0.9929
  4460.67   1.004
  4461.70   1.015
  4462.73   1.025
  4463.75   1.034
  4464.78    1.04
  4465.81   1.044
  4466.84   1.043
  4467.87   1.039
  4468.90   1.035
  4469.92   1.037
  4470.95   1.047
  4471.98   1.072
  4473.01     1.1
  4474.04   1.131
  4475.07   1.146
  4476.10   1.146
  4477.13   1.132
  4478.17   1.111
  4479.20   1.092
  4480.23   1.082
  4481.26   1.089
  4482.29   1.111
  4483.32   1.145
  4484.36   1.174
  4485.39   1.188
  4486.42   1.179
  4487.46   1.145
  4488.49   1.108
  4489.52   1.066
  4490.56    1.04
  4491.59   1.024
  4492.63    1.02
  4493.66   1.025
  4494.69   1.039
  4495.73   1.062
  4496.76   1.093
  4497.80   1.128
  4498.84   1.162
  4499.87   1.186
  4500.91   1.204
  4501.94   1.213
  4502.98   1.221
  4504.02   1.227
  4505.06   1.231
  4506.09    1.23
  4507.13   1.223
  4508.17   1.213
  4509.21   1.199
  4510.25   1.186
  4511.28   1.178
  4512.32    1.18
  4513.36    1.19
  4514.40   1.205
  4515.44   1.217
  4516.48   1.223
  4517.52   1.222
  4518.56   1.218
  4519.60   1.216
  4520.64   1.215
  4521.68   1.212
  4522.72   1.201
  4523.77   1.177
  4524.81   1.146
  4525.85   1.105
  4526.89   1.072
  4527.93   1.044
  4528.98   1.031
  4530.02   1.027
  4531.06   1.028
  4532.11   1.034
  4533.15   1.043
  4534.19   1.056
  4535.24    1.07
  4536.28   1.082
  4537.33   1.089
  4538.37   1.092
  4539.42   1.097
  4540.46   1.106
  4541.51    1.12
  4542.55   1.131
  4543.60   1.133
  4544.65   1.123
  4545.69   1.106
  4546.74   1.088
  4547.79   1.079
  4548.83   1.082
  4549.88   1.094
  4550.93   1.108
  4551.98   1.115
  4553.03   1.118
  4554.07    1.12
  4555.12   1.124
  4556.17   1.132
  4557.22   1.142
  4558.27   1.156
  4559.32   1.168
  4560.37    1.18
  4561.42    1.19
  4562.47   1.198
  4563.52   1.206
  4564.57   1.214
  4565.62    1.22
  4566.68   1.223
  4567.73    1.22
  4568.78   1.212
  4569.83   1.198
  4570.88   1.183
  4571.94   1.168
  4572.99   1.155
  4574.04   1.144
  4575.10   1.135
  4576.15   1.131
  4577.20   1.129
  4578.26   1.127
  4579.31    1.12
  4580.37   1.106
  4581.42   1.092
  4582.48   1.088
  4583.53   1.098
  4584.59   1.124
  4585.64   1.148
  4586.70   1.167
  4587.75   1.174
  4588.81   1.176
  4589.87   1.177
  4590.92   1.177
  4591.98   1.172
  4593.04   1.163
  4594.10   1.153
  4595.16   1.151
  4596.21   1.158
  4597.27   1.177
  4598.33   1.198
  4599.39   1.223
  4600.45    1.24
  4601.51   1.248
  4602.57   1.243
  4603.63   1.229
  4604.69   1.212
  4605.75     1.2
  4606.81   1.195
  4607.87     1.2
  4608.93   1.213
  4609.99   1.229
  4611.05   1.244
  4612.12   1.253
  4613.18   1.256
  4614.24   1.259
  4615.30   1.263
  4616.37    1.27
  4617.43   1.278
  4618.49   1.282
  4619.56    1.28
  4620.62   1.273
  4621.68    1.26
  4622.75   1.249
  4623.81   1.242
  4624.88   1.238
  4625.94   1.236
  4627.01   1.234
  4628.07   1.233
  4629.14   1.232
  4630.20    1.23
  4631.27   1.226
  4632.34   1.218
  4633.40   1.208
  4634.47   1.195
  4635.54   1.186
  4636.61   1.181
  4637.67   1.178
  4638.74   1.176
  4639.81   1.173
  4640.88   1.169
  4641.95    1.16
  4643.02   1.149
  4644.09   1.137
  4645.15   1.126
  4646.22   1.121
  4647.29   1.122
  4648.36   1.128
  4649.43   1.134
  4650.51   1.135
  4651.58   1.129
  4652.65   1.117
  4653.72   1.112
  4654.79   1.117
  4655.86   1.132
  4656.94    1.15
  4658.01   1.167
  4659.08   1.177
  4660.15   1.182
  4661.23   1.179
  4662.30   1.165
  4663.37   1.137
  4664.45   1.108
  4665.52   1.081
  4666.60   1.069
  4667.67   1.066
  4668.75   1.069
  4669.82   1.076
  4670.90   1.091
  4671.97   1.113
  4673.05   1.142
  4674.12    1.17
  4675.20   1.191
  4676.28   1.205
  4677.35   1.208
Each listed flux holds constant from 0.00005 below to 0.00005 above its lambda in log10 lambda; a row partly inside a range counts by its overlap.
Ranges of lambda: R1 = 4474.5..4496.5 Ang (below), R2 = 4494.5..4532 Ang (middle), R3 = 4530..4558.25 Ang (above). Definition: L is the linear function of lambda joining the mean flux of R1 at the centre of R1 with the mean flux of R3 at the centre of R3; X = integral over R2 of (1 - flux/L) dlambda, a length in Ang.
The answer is -2.2 Ang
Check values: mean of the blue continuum 1.1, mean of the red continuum 1.1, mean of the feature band 1.16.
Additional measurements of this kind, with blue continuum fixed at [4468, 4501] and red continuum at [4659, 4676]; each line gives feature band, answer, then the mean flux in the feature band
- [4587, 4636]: -4.5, 1.22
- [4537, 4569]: -0.9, 1.14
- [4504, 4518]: -1.3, 1.21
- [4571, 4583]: -0.2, 1.13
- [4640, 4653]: -0.2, 1.14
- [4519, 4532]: -0.2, 1.12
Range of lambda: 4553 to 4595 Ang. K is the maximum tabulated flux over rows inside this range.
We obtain 1.223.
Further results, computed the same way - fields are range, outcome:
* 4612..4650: 1.282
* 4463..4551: 1.231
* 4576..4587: 1.167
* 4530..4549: 1.133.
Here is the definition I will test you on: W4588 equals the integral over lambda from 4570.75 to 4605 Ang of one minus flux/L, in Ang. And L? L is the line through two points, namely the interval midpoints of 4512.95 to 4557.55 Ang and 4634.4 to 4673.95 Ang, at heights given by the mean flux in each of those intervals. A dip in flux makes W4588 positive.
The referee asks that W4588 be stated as -1.1 Ang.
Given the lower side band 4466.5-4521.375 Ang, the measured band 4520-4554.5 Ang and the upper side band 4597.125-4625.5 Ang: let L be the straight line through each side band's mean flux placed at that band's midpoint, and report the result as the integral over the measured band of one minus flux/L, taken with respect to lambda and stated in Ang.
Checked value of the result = 2.2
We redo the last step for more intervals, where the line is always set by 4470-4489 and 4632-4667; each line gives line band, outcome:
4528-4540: 0.7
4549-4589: -0.6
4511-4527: -0.9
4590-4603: -0.6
